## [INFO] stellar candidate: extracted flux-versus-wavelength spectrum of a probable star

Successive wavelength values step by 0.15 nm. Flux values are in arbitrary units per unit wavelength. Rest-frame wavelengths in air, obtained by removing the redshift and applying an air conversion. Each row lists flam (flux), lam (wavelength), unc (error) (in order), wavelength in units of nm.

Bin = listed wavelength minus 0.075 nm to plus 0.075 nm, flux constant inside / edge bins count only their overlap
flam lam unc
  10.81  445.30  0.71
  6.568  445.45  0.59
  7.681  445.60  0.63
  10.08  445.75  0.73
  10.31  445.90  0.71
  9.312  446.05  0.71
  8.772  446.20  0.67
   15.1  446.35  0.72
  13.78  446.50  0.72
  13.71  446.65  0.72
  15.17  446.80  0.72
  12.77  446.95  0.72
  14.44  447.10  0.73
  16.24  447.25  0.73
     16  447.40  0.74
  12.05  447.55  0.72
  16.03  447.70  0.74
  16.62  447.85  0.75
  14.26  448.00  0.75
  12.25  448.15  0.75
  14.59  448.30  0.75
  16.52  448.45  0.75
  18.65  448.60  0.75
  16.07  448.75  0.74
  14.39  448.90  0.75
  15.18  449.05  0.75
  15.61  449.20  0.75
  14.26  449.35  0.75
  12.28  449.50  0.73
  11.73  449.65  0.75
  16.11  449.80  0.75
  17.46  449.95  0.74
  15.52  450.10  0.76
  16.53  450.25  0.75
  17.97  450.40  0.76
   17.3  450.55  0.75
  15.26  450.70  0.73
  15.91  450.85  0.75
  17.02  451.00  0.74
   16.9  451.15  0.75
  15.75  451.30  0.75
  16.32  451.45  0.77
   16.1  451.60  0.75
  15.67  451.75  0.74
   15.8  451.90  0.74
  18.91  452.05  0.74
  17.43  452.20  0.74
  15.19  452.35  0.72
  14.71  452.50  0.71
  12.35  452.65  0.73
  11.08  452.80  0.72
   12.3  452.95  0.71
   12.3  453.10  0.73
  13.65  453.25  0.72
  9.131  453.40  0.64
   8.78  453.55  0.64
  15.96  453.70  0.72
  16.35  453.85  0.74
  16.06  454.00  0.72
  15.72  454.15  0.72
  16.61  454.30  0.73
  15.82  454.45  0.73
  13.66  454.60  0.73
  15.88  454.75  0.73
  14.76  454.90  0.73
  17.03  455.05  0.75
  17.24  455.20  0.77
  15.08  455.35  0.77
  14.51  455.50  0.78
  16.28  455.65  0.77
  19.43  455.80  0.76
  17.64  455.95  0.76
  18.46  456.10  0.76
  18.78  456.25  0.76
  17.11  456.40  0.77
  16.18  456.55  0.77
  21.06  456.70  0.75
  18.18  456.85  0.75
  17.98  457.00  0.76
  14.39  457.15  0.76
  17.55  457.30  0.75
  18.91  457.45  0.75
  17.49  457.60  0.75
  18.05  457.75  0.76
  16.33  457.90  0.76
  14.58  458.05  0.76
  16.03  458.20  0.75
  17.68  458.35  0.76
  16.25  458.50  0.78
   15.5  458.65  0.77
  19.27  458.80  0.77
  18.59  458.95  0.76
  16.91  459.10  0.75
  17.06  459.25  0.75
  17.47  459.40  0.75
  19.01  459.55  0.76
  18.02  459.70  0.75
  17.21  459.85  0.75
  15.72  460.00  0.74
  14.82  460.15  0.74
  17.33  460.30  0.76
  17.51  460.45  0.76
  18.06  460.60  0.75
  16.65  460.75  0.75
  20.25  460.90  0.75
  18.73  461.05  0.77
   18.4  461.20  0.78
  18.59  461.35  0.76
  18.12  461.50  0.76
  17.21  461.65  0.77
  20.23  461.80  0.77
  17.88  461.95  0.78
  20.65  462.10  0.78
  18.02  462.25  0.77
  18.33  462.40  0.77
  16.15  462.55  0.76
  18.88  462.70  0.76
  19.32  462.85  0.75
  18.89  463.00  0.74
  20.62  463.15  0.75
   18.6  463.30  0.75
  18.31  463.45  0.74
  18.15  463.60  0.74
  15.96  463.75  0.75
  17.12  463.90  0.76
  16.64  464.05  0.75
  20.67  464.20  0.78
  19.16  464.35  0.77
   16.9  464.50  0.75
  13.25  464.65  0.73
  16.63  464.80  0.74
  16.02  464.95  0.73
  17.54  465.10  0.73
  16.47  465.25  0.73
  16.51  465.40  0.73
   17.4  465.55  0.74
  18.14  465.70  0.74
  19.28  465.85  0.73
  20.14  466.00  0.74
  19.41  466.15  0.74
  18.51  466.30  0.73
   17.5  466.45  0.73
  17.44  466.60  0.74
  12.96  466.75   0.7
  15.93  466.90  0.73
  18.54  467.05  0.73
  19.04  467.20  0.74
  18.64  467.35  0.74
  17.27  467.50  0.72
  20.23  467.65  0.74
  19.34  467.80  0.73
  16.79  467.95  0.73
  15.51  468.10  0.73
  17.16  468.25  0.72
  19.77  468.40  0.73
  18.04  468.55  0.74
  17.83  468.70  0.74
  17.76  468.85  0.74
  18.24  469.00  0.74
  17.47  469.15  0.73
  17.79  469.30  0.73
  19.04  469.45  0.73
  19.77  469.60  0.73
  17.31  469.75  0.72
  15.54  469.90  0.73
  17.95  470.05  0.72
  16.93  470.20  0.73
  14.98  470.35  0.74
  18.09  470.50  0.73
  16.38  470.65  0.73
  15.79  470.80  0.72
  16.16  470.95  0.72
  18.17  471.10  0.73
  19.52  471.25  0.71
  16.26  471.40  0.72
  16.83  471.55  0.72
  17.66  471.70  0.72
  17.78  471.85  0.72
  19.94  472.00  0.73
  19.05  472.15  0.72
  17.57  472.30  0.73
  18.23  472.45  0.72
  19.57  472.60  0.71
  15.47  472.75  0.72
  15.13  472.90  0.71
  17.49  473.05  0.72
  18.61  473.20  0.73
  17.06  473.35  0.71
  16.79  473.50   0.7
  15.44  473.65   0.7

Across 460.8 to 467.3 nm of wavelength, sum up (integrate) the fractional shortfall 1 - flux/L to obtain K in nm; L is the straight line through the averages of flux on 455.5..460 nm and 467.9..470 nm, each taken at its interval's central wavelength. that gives -0.14 nm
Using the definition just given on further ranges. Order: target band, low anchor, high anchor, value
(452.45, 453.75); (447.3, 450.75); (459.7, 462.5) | 0.328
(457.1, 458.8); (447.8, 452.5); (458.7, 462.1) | 0.062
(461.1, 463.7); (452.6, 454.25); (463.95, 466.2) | -0.318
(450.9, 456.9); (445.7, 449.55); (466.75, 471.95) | -0.235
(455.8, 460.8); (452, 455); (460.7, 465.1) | -0.356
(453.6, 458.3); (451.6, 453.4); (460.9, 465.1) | -0.344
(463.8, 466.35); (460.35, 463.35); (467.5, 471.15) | 0.072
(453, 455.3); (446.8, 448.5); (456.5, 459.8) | 0.254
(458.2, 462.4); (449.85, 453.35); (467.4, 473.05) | -0.330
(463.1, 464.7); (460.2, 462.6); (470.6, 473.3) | 0.026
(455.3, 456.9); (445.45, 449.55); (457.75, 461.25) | -0.126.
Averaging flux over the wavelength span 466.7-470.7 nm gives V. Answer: 17.6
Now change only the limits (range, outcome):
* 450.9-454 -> 14.6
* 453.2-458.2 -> 16.2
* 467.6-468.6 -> 18.1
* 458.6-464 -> 18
